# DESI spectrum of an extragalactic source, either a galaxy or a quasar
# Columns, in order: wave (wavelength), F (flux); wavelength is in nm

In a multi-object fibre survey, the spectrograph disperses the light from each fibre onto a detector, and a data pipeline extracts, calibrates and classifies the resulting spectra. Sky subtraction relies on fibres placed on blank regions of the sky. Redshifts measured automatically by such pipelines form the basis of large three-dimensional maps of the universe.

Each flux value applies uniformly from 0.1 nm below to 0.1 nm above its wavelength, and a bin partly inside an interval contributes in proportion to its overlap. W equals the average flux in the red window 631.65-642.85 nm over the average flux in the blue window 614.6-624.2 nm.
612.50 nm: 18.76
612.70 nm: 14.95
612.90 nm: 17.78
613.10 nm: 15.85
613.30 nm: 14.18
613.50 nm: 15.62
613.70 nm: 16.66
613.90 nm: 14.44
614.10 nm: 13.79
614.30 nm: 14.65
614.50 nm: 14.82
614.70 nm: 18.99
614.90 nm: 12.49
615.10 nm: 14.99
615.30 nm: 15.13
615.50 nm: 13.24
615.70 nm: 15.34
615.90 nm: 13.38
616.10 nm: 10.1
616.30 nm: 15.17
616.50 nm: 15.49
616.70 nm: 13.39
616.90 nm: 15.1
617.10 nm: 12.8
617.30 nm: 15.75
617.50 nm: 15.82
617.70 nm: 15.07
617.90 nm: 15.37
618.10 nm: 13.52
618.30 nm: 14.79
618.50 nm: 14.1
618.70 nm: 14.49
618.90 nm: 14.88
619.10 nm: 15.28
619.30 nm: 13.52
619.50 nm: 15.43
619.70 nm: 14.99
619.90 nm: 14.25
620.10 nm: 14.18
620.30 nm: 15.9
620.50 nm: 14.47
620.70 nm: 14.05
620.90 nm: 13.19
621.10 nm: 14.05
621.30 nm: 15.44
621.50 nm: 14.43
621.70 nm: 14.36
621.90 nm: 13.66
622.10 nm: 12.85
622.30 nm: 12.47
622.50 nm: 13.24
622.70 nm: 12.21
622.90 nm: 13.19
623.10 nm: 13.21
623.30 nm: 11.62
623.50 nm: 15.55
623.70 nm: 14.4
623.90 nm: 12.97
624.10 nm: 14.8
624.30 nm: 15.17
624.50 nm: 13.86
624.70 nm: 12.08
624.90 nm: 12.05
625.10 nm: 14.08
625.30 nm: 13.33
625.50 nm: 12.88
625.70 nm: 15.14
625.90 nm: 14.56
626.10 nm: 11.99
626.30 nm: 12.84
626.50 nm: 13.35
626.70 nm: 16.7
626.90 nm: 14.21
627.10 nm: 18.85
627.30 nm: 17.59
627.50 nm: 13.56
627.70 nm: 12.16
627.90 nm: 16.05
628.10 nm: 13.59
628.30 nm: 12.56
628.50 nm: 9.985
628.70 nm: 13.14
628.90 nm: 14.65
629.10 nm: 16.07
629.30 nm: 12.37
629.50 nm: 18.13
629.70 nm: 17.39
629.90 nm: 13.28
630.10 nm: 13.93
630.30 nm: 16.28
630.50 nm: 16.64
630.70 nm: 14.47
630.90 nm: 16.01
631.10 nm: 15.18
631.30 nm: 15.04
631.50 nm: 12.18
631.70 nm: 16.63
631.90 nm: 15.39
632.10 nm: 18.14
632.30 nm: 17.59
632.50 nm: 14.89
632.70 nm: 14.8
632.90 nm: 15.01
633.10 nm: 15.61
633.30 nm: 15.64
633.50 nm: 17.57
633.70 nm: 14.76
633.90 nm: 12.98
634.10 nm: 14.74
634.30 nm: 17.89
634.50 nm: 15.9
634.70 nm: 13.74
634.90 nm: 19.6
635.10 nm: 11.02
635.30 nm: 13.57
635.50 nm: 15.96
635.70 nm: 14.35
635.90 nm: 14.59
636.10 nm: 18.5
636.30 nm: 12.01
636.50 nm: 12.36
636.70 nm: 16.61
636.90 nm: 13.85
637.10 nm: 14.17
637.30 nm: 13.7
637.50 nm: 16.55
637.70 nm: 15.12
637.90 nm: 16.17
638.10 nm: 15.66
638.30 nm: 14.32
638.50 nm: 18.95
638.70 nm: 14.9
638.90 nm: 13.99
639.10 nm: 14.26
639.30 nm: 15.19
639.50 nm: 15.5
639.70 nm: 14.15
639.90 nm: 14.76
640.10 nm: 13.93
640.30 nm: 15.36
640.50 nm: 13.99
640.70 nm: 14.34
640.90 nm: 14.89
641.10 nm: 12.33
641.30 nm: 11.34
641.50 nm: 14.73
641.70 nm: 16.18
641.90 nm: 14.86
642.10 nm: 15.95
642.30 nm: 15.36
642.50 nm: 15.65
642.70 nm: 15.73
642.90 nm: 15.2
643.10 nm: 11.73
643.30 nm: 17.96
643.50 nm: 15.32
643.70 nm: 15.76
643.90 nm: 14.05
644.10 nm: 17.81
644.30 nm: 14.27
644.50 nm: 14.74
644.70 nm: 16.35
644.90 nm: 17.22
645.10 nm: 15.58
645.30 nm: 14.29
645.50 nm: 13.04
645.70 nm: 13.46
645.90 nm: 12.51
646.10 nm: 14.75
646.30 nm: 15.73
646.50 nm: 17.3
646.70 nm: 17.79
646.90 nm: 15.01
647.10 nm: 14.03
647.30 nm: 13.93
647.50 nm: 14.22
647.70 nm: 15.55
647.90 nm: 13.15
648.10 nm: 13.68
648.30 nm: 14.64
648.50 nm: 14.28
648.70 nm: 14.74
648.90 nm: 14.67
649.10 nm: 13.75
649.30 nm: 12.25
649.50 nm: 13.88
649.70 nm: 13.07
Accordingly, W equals 1.06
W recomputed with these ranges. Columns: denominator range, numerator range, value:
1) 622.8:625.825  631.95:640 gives 1.12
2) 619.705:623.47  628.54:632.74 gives 1.11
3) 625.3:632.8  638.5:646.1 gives 1.00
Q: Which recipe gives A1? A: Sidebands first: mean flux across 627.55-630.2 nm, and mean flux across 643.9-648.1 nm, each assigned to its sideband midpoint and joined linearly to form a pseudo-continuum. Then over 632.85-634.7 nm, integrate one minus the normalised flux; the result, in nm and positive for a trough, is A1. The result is -0.15 nm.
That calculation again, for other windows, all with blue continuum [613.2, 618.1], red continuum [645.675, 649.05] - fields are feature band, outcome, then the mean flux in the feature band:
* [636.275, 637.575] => 0.04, 14.3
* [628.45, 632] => -0.06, 14.9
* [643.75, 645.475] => -0.09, 15.4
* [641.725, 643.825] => -0.10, 15.4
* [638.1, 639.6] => -0.07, 15.3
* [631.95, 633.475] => -0.14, 16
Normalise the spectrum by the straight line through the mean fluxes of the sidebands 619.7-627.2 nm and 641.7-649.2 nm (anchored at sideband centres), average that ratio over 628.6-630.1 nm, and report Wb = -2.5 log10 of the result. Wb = -0.05 mag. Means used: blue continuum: 13.9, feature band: 14.9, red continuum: 15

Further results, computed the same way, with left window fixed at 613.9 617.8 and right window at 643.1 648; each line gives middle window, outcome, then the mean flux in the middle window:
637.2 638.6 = -0.06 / 15.8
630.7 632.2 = -0.05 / 15.4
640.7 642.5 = 0.04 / 14.5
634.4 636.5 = 0.01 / 14.8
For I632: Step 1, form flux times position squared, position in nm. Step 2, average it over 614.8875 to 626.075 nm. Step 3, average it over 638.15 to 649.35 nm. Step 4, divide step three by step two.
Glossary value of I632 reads 1.1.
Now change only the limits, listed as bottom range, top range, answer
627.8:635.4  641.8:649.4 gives 1.03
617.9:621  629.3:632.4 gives 1.12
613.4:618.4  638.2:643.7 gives 1.10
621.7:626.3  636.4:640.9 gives 1.16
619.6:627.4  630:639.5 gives 1.12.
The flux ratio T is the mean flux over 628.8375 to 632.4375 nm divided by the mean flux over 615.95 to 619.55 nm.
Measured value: 1.08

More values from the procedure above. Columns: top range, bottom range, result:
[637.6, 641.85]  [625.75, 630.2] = 1.02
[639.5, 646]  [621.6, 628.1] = 1.06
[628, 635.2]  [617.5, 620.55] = 1.02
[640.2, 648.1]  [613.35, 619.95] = 1.02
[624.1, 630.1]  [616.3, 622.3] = 0.98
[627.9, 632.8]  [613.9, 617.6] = 1.03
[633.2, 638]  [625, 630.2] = 1.05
